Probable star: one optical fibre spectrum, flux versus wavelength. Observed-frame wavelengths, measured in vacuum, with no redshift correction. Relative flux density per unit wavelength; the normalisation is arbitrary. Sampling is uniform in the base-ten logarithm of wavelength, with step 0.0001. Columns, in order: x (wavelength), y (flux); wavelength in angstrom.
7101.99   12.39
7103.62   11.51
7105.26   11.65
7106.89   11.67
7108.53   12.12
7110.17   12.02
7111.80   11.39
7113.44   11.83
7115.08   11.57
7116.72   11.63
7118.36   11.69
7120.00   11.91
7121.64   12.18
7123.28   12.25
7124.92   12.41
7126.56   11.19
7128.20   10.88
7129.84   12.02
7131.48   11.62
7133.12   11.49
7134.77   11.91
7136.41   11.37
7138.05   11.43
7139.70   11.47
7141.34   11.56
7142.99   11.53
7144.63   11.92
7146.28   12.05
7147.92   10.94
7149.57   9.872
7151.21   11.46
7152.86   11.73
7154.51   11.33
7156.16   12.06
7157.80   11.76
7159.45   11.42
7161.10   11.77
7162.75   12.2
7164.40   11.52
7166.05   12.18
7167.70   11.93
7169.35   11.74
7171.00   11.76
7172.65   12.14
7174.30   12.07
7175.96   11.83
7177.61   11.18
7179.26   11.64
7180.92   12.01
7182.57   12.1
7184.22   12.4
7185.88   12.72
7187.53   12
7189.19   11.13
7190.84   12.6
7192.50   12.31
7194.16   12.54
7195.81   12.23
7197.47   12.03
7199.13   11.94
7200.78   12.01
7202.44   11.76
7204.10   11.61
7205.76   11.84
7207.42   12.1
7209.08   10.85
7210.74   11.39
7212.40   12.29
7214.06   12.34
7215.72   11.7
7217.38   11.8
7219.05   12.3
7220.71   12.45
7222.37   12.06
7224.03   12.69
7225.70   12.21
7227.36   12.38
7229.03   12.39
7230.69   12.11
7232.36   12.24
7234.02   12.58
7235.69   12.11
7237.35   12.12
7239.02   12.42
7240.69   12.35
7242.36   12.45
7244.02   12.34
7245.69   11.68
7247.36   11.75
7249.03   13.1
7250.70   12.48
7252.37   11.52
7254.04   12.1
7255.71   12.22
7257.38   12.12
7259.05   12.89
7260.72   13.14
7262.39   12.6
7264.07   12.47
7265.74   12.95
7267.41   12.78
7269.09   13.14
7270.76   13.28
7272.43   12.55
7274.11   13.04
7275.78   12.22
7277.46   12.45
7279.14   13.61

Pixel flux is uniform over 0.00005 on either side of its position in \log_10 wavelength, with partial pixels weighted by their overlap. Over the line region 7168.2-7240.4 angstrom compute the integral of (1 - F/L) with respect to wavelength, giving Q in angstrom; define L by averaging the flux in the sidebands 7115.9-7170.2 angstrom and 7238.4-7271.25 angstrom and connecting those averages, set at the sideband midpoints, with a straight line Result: 0.32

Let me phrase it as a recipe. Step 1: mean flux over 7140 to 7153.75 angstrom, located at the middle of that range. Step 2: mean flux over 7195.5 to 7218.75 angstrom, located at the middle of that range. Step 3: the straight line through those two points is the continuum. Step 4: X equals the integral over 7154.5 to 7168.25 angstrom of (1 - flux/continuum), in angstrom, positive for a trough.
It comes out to -0.39 angstrom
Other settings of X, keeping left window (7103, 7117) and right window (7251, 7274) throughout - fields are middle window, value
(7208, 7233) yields 0.6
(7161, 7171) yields 0.1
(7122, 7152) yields 0.9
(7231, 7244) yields 0.2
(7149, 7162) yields 0.6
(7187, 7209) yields 0.5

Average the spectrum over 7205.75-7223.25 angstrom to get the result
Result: 11.9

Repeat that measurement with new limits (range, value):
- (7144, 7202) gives 11.8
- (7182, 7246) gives 12.1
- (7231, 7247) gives 12.2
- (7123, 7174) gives 11.6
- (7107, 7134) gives 11.8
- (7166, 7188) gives 12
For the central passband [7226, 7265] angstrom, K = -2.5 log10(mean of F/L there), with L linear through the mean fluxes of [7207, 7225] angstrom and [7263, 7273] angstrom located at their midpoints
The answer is 0.014 mag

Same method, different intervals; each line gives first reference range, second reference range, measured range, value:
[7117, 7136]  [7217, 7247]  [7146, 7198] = 0.013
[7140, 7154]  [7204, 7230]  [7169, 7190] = -0.020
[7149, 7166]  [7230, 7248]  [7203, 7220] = 0.015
